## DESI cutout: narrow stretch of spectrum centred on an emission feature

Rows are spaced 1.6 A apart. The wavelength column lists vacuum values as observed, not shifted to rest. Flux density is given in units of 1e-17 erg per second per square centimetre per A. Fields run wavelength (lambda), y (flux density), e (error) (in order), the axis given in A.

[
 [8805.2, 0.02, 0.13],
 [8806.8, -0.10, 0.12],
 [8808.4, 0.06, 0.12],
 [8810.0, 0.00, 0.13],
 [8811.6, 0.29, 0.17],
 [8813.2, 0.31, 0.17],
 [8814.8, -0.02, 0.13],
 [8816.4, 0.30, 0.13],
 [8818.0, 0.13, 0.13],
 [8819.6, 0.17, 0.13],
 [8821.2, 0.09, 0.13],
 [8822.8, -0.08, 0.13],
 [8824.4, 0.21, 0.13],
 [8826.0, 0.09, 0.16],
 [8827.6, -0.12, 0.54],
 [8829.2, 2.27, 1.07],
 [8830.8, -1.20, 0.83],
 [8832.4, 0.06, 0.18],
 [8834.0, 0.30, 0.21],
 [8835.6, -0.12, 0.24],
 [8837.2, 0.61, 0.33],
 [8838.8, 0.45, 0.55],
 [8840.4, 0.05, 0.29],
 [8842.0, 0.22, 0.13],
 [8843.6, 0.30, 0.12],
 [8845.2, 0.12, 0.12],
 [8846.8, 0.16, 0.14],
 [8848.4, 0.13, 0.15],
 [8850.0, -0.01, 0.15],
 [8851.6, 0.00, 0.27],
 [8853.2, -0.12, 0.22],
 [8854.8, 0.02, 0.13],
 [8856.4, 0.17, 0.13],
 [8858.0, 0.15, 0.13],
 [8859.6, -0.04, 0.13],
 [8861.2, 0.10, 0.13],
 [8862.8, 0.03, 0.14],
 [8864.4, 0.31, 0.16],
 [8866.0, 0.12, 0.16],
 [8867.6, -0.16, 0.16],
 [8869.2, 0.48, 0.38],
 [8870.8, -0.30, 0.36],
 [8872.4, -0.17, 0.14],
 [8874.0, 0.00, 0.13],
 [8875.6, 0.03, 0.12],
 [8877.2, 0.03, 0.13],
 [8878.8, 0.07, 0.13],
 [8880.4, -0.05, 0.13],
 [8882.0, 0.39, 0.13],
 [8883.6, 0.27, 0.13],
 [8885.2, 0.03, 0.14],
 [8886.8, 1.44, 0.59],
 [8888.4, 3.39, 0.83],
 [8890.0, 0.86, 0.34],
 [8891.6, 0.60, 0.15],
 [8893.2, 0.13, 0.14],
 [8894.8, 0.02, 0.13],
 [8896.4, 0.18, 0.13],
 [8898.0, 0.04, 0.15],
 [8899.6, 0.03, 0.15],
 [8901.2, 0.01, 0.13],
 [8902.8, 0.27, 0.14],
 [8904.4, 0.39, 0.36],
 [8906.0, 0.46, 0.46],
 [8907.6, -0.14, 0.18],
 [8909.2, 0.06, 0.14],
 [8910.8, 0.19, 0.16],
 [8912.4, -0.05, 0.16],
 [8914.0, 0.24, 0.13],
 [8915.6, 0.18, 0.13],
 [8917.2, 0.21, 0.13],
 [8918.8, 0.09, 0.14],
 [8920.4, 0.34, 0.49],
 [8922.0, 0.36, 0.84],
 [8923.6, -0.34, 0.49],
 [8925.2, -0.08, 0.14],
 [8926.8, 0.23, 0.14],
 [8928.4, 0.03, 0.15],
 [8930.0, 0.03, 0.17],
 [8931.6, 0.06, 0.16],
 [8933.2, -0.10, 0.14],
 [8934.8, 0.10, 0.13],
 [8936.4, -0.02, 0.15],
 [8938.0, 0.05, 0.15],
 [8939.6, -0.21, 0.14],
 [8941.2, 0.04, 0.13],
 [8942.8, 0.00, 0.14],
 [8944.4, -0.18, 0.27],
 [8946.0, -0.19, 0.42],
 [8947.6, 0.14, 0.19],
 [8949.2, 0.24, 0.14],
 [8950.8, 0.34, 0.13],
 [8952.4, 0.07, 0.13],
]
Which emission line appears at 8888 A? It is H-beta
